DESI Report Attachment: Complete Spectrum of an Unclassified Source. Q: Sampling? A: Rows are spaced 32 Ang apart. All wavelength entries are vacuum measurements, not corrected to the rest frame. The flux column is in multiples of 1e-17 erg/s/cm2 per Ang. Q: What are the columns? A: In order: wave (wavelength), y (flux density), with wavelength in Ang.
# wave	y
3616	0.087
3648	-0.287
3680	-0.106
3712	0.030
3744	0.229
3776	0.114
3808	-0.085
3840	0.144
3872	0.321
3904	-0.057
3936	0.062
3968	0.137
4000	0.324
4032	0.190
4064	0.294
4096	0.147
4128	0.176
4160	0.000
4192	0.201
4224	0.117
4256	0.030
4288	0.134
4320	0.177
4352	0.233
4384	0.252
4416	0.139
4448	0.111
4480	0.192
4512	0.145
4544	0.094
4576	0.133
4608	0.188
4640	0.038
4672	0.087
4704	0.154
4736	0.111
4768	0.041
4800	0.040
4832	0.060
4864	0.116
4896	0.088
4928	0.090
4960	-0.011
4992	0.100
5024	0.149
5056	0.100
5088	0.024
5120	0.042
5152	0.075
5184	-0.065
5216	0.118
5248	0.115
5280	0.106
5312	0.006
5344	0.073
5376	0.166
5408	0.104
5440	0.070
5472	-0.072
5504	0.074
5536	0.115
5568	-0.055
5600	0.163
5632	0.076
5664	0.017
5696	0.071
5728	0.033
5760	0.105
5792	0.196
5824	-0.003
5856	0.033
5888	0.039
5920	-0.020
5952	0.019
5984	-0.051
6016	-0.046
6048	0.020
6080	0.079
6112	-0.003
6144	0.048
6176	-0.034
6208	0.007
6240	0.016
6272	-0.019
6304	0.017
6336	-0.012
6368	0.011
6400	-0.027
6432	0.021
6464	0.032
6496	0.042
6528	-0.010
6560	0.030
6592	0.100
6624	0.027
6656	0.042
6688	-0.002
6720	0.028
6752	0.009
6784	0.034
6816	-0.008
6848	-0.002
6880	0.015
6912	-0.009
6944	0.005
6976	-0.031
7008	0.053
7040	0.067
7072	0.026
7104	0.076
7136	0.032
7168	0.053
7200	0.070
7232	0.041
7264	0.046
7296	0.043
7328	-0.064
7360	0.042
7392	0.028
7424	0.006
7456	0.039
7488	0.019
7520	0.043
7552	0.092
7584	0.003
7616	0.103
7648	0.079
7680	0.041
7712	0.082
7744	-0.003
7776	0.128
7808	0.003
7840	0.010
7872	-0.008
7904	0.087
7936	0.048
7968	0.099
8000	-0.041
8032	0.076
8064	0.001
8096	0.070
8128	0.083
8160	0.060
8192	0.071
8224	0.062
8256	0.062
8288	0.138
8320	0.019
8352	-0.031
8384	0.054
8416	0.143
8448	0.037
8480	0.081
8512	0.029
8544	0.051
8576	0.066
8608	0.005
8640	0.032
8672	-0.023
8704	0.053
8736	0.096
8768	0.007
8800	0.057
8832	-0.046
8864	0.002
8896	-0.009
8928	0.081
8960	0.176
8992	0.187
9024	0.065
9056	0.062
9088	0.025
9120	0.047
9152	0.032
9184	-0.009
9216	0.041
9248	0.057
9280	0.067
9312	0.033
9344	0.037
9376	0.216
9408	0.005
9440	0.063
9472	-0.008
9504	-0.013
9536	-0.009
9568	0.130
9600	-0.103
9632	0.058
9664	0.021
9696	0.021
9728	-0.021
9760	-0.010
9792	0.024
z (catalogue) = 1.492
